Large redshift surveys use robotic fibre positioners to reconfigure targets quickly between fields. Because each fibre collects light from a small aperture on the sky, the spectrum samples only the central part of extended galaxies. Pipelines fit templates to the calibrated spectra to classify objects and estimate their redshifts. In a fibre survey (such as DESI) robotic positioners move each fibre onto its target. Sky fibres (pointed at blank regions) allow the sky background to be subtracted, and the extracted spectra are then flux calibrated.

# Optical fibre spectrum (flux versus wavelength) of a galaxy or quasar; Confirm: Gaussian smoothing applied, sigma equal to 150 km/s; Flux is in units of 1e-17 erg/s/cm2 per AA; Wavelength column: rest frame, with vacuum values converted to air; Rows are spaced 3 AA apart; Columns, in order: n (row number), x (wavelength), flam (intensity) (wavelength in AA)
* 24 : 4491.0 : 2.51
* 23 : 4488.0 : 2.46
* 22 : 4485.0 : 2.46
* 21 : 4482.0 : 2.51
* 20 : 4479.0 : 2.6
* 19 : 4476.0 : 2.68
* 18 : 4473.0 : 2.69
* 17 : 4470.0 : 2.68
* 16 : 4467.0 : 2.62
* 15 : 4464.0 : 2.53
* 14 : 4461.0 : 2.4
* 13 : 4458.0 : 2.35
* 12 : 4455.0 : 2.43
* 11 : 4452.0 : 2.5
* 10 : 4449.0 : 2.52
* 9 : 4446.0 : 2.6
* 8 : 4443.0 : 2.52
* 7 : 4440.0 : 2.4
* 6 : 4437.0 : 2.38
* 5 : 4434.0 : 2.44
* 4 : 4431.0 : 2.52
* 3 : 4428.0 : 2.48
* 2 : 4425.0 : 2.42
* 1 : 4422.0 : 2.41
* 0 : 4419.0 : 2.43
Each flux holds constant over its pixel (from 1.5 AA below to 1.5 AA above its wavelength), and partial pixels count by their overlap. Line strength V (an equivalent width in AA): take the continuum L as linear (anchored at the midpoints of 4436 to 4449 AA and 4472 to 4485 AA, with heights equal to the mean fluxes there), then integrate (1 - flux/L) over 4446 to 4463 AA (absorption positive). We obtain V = 0.4 AA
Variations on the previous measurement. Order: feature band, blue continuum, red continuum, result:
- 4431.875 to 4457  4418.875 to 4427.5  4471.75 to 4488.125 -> 0.09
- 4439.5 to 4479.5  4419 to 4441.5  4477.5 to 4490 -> -1.03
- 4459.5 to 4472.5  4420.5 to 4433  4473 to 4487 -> -0.13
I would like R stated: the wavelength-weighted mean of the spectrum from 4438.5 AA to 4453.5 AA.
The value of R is 2.51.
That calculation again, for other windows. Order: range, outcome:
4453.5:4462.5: 2.39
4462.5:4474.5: 2.63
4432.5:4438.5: 2.41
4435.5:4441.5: 2.39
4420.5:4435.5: 2.45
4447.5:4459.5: 2.45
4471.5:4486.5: 2.59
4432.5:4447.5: 2.47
